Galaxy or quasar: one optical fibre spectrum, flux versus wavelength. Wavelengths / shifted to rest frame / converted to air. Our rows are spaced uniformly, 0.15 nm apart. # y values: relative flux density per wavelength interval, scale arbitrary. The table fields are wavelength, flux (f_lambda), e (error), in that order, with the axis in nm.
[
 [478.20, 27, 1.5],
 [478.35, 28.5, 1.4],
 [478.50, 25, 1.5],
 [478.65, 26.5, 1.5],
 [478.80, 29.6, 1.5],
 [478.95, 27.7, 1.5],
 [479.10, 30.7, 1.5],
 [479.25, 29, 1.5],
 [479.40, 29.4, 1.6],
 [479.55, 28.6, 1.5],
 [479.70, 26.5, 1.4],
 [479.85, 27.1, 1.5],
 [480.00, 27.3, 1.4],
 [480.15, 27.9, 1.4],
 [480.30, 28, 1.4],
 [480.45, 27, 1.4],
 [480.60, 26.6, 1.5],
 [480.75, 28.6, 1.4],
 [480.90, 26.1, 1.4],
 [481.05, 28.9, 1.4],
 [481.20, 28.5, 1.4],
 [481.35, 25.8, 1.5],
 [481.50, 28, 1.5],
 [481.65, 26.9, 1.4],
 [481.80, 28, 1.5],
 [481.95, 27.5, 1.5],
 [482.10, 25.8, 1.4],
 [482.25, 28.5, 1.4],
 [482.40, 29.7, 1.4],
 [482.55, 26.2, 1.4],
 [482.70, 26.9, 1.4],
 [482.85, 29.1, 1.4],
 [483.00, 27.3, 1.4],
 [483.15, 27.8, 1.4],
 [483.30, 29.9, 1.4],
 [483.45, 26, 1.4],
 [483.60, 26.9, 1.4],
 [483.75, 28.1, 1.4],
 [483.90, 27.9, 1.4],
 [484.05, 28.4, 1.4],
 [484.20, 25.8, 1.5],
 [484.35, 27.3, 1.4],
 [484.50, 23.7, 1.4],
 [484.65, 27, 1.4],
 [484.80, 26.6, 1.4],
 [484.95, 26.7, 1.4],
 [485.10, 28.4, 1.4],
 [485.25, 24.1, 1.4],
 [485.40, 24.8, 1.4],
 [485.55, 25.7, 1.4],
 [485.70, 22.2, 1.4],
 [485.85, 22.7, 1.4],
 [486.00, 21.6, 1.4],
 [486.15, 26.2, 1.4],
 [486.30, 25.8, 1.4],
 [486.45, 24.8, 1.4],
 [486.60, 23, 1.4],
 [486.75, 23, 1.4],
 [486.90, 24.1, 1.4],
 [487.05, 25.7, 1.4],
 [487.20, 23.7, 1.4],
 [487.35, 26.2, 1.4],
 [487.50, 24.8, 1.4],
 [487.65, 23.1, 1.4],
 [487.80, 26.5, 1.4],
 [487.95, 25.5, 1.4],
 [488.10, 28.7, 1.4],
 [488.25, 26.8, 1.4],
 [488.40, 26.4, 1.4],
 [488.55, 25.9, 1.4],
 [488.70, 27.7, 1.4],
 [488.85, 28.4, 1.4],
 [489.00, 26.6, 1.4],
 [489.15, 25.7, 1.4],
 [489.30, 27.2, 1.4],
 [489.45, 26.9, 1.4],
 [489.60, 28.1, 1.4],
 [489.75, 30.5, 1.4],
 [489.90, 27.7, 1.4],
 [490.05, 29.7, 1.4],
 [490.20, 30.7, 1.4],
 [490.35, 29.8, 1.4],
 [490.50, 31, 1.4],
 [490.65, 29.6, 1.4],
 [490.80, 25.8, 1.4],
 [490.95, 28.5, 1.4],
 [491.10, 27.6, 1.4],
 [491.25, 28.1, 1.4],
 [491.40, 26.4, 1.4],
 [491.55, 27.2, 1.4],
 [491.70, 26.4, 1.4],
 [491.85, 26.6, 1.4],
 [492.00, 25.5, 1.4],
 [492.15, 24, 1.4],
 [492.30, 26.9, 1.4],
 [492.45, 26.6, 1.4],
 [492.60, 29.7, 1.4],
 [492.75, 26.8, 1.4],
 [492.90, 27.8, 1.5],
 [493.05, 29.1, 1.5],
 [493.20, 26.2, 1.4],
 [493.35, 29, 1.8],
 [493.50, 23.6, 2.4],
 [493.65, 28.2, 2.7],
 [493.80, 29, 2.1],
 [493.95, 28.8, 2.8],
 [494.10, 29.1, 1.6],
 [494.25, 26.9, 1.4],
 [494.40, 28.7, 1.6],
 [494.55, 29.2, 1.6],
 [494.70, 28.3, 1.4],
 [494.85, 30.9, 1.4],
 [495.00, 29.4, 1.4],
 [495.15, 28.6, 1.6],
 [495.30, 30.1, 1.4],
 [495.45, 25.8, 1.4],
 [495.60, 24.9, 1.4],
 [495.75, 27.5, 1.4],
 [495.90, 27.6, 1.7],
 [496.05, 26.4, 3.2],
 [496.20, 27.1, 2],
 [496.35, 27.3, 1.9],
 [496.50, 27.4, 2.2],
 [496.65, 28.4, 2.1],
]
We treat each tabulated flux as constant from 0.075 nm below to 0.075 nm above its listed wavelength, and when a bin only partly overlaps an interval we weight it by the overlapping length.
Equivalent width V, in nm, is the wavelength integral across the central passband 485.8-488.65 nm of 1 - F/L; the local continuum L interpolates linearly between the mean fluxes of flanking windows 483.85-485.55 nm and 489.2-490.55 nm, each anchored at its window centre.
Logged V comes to 0.27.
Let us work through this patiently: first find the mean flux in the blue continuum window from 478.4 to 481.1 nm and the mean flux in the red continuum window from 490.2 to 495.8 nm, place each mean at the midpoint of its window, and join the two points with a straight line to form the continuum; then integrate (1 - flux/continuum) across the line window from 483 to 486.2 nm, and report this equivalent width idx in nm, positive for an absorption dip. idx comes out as 0.19 nm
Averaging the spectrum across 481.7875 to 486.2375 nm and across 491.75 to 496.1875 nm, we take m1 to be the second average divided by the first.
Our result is 1.04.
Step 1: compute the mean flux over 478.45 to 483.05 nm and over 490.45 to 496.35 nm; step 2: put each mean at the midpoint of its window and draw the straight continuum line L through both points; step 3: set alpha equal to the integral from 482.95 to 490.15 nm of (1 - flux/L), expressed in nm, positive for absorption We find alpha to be 0.38 nm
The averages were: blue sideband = 27.7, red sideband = 27.6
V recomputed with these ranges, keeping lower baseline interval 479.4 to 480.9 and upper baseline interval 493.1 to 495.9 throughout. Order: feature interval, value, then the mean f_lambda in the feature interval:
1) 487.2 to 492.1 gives 0.10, 27.3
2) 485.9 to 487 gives 0.15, 24.1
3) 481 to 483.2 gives 0.00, 27.6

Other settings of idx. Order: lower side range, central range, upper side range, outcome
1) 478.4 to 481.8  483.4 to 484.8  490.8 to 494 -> 0.04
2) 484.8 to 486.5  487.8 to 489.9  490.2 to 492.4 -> -0.07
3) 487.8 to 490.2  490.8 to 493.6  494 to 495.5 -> 0.12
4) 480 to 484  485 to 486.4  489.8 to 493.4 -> 0.15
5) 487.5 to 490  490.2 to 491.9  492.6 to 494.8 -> -0.04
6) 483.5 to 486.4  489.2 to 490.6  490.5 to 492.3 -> -0.12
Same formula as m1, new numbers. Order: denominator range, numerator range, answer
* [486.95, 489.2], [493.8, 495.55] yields 1.10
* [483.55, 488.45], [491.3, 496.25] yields 1.08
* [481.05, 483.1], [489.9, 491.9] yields 1.02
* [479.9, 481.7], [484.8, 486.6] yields 0.90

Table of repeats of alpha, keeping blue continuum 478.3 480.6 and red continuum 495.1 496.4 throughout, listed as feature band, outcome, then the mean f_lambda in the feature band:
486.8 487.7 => 0.10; 24.6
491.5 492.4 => 0.04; 26.1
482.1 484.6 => 0.03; 27.4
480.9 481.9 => 0.01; 27.6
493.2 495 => -0.07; 28.3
